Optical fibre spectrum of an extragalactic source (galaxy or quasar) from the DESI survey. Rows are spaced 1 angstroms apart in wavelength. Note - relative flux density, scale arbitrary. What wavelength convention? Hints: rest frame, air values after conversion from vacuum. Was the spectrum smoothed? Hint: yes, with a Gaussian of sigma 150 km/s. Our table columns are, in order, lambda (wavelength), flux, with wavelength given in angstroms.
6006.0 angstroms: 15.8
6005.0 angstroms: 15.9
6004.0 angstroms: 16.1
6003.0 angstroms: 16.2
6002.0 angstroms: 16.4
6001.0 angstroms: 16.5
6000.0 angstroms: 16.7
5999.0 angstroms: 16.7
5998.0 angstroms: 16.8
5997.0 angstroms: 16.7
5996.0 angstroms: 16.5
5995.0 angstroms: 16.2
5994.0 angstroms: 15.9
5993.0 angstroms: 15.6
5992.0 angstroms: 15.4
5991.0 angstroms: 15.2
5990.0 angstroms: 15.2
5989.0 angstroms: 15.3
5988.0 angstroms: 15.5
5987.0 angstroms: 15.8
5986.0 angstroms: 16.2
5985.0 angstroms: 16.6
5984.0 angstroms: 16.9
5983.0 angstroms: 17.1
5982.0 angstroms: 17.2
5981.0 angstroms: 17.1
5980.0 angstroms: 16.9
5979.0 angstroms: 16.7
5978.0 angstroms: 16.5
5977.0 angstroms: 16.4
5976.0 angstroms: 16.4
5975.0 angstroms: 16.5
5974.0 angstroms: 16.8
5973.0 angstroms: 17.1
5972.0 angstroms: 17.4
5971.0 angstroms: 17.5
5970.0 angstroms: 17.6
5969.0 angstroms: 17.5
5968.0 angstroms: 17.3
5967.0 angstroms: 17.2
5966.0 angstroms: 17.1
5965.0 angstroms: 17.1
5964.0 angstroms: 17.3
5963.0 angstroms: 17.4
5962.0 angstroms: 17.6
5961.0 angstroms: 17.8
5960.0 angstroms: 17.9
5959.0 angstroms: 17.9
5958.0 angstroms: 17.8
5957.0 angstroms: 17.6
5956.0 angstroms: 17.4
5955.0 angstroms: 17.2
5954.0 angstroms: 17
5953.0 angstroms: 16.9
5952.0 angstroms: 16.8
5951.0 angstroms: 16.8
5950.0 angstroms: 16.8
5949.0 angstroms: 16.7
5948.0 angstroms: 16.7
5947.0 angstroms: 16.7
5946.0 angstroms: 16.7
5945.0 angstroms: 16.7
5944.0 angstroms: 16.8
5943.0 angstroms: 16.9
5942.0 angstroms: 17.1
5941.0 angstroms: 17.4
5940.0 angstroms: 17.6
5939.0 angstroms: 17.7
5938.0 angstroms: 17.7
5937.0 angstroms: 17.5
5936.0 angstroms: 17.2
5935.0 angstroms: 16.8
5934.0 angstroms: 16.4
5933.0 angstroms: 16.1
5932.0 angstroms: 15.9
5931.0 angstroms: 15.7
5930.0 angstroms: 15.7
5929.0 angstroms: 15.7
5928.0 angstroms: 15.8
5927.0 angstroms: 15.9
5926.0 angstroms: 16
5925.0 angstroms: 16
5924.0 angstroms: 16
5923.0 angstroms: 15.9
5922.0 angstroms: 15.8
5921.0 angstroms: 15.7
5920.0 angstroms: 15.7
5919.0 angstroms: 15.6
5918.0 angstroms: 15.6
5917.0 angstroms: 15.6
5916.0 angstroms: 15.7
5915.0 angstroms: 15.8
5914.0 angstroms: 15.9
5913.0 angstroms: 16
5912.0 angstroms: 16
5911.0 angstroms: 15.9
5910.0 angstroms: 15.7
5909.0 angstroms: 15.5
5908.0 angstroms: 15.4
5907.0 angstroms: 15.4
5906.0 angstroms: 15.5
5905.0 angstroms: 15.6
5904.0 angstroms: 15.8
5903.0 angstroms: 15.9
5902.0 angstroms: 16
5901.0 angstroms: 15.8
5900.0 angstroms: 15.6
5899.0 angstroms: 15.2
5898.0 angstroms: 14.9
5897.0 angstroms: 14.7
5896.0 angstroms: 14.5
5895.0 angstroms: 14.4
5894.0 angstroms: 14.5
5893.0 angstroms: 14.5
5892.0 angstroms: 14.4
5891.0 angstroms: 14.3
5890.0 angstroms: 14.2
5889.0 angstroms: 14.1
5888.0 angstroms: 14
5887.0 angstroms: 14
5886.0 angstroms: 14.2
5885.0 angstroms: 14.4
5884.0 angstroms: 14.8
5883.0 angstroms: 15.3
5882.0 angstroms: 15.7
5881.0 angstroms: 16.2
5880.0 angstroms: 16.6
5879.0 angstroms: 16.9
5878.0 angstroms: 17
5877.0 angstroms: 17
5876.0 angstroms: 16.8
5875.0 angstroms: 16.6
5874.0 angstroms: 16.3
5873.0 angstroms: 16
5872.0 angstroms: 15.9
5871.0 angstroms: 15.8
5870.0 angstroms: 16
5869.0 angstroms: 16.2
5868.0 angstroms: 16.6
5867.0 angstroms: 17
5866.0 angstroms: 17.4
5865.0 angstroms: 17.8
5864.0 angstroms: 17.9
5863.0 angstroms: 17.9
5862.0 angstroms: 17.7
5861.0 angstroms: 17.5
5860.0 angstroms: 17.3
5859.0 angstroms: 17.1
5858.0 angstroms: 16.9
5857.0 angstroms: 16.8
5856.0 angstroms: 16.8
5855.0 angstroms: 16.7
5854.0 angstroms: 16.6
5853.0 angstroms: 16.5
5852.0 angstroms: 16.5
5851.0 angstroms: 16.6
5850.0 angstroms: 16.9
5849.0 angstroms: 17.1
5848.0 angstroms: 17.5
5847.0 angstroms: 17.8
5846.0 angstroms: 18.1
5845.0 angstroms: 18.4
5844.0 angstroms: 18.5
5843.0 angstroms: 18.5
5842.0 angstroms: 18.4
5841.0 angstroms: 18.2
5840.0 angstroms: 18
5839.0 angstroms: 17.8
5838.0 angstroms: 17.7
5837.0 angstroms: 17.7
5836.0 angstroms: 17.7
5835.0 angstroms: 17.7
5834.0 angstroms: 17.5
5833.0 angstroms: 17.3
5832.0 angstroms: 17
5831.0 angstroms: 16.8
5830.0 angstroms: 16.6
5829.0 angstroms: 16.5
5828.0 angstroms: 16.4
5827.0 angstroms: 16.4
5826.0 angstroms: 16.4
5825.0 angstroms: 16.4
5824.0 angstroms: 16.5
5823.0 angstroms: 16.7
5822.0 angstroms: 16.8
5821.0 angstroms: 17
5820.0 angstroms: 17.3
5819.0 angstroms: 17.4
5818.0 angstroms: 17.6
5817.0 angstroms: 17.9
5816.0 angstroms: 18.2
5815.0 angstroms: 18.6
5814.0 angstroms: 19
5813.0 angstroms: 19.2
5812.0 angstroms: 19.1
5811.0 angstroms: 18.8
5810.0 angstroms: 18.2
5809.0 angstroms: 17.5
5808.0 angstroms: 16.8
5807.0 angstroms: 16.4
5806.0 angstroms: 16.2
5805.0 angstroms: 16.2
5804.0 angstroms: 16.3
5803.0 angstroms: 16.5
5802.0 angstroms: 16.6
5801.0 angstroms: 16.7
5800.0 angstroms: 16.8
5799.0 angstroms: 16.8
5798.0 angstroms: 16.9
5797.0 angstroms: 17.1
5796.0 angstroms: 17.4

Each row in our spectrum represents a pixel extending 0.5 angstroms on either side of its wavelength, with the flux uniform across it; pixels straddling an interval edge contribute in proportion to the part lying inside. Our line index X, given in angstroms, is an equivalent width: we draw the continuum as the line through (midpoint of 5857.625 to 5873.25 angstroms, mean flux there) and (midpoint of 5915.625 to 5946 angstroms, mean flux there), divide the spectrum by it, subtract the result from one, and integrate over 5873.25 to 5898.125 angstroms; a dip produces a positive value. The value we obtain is 2.3 angstroms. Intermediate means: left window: 17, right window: 16.3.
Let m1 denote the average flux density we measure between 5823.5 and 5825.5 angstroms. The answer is 16.4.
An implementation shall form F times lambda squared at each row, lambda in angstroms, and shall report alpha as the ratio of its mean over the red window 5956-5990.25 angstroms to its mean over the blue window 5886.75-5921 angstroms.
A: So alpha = 1.14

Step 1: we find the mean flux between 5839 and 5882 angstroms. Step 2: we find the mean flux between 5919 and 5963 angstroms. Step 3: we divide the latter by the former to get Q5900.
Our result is 0.98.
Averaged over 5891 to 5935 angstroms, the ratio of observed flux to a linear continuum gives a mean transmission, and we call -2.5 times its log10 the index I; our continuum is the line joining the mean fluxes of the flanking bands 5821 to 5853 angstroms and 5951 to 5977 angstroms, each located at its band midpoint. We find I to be 0.11 mag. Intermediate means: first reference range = 17.3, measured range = 15.6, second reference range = 17.3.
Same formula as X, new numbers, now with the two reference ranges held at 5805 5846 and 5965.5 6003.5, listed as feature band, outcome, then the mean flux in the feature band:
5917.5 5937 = 1.0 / 16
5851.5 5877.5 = 0.7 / 16.8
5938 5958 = -0.4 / 17.1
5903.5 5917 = 1.0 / 15.7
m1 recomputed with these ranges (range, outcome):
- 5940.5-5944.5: 17.1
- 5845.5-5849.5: 17.6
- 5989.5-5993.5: 15.3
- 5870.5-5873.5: 15.9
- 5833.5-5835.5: 17.6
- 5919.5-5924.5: 15.8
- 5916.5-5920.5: 15.6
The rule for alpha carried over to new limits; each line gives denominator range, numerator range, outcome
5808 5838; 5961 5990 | 1.02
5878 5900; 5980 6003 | 1.13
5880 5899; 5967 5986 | 1.19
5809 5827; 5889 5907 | 0.87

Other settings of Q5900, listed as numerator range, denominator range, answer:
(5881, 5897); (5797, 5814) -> 0.84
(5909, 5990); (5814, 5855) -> 0.96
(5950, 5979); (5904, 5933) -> 1.09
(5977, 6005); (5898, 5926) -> 1.04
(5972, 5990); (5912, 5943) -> 1.02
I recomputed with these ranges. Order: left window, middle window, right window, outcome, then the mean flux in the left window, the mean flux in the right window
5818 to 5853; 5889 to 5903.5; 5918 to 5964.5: 0.14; 17.3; 16.7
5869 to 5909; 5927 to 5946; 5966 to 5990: -0.04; 15.4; 16.7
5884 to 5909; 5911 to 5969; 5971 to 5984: -0.05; 14.9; 16.9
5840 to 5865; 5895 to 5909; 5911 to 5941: 0.08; 17.4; 16.2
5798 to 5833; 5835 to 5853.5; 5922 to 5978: -0.03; 17.2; 16.9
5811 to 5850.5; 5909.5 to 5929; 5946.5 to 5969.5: 0.10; 17.6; 17.2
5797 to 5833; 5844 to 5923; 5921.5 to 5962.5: 0.06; 17.2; 16.8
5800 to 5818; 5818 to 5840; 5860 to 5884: 0.01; 17.5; 16.7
